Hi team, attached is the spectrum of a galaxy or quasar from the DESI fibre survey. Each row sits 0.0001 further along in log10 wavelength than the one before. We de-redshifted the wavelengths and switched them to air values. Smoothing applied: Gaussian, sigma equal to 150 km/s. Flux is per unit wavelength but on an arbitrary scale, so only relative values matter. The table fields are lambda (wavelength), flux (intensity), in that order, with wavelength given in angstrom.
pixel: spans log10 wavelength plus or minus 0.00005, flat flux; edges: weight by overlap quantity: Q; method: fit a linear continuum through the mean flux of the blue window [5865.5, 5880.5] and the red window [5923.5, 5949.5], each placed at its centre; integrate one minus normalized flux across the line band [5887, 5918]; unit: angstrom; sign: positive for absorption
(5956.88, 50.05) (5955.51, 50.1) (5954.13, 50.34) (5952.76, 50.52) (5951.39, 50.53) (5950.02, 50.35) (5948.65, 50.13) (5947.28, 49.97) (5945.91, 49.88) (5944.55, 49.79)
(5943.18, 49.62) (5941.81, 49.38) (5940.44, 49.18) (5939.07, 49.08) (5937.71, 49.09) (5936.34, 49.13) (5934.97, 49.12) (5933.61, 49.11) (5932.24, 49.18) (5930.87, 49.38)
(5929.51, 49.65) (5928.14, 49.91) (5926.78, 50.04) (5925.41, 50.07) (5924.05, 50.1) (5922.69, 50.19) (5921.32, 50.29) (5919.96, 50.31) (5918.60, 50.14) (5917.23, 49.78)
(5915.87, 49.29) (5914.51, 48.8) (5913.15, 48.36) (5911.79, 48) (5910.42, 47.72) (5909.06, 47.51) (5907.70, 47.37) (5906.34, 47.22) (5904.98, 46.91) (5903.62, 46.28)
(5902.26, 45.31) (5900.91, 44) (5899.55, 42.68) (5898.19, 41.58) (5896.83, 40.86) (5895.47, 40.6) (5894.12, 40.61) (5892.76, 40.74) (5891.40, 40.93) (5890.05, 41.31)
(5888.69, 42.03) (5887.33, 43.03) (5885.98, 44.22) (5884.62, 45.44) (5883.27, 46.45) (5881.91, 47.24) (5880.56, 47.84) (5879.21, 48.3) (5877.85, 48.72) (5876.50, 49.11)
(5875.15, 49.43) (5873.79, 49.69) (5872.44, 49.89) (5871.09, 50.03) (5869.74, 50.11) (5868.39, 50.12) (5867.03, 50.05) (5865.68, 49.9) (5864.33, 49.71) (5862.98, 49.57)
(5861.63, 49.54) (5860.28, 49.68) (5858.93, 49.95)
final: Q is 2.9 angstrom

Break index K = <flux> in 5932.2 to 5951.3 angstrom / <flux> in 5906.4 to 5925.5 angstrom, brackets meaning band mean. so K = 1.0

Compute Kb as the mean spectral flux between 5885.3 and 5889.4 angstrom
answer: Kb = 43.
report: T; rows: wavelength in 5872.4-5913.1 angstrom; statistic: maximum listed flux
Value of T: 49.89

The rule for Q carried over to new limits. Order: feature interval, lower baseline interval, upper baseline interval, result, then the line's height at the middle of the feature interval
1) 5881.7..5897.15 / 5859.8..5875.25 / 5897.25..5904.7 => 1.1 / 46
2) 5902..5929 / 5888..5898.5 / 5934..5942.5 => -2.2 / 45.1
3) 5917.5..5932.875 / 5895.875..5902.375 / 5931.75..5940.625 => -0.9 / 47.2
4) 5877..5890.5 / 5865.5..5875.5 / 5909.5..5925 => 1.1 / 49.7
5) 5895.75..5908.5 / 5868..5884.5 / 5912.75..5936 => 1.2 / 49.2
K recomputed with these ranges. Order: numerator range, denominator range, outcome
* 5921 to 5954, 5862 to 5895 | 1.06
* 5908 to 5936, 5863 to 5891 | 1.04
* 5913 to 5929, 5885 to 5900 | 1.19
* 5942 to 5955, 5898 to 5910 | 1.10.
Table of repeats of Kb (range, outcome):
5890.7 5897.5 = 40.8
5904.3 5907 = 47.1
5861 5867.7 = 49.8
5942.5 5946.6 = 49.8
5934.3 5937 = 49.1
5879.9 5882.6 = 47.5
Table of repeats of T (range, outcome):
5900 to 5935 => 50.31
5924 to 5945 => 50.1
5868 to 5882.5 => 50.12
